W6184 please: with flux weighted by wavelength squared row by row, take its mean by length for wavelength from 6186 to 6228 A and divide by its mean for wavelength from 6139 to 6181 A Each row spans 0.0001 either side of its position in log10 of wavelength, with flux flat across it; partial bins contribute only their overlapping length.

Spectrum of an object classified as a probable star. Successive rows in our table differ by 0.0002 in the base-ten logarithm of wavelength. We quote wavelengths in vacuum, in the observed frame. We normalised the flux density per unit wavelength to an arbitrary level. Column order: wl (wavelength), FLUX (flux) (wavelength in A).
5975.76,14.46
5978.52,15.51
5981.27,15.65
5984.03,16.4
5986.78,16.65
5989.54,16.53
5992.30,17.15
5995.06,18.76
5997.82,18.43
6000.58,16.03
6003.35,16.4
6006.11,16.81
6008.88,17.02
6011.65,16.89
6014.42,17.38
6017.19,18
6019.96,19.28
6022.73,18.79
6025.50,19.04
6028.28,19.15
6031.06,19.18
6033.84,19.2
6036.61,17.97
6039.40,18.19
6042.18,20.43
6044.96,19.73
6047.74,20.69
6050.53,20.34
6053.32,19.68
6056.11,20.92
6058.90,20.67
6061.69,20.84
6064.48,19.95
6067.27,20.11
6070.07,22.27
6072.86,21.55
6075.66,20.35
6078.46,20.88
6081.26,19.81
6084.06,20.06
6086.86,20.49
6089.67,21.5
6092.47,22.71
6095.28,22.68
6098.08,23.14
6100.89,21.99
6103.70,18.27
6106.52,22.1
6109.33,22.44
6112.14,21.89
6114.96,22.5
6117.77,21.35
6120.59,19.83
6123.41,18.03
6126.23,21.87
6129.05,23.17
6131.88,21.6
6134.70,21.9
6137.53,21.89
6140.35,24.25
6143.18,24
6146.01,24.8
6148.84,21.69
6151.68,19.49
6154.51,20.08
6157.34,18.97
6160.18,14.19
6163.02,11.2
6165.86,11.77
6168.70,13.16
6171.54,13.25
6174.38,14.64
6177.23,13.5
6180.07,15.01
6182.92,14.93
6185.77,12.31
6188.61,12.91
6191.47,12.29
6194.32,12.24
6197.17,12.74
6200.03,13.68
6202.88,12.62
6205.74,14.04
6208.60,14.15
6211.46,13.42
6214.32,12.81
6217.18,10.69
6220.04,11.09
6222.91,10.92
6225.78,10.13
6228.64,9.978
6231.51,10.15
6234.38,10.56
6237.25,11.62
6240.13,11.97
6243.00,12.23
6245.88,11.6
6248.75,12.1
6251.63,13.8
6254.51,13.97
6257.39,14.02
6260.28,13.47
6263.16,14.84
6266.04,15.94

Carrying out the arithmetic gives 0.7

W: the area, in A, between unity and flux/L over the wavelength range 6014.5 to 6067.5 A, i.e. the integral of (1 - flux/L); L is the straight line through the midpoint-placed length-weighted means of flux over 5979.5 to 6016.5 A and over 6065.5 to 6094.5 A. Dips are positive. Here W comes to -1.3 A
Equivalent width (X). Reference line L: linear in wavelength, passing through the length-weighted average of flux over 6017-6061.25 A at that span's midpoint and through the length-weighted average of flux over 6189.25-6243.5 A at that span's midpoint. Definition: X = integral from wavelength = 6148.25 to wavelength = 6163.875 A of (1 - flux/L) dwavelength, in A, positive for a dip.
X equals -3.3 A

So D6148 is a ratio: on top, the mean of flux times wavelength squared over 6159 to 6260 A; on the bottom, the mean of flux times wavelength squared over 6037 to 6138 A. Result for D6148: 0.6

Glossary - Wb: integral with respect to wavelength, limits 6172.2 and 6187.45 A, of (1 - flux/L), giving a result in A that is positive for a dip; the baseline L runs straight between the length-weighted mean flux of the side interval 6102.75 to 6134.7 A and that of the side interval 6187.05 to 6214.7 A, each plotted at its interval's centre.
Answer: 1.18 A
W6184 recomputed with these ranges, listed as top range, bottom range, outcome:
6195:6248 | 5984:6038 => 0.72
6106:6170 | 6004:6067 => 1.09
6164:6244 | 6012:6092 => 0.66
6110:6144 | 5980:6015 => 1.35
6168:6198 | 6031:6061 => 0.71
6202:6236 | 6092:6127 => 0.57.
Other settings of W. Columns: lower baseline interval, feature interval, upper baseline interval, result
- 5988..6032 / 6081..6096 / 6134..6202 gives -3.7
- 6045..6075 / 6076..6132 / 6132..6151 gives 1.4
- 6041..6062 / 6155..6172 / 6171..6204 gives 0.6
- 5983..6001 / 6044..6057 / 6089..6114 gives -0.4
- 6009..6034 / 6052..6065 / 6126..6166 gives -1.0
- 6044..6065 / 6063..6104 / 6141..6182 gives -3.6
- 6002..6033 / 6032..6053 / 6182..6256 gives -2.7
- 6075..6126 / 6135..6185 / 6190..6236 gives -3.1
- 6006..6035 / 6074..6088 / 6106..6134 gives -0.1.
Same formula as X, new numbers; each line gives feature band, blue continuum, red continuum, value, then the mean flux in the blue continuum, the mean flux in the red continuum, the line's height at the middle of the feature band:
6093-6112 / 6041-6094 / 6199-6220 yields -3.08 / 20.7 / 12.9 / 18.8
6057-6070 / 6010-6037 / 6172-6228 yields -2.57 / 18.5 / 12.8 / 17.2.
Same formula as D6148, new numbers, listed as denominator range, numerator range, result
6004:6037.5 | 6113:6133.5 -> 1.21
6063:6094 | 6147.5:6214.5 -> 0.71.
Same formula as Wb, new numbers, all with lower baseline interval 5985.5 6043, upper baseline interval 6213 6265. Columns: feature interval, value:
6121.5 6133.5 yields -4.95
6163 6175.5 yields 0.83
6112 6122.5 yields -4.09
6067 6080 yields -3.74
